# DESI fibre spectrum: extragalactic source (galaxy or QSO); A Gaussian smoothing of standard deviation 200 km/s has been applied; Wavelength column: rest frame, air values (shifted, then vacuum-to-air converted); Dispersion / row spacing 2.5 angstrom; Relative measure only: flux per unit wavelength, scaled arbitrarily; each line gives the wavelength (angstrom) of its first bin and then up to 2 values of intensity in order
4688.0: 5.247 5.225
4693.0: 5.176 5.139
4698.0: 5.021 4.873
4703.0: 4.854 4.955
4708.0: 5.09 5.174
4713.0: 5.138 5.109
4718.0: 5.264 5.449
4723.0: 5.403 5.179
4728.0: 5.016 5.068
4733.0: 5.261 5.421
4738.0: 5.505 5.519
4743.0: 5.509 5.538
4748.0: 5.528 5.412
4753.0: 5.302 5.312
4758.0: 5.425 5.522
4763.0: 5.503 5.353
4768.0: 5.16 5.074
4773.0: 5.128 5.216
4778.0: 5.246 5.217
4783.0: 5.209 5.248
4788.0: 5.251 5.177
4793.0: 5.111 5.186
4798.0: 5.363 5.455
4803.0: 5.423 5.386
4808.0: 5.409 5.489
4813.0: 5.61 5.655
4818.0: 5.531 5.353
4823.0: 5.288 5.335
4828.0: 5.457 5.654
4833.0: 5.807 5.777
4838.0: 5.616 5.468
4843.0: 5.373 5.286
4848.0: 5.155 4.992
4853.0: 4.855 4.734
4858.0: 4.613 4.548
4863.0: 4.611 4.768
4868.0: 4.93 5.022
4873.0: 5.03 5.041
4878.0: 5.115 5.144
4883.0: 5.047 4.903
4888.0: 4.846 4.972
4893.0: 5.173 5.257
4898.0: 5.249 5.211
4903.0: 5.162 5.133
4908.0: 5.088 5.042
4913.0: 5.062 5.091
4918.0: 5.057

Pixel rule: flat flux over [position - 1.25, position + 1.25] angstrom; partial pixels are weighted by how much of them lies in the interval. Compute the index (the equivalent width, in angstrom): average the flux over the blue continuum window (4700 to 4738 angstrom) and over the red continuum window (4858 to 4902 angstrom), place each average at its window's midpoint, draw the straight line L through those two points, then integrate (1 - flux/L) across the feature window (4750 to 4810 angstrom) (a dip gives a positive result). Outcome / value -2.3 angstrom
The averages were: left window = 5.17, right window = 4.98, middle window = 5.3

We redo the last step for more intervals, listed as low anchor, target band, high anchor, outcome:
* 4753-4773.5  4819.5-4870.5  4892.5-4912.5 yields 0.5 angstrom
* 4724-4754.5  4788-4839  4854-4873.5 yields -4.5 angstrom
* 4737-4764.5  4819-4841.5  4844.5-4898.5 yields -1.7 angstrom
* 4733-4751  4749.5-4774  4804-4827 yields 0.7 angstrom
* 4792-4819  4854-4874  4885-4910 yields 1.7 angstrom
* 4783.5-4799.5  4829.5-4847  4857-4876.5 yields -2.1 angstrom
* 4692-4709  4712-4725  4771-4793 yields -0.6 angstrom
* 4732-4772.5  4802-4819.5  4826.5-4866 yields -0.8 angstrom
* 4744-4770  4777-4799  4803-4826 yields 0.8 angstrom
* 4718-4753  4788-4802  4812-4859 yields 0.2 angstrom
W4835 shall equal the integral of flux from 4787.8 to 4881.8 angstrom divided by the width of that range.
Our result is 5.24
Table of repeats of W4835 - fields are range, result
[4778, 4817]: 5.34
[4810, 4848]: 5.5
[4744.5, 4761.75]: 5.43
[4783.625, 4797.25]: 5.2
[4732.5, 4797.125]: 5.32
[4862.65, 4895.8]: 4.99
